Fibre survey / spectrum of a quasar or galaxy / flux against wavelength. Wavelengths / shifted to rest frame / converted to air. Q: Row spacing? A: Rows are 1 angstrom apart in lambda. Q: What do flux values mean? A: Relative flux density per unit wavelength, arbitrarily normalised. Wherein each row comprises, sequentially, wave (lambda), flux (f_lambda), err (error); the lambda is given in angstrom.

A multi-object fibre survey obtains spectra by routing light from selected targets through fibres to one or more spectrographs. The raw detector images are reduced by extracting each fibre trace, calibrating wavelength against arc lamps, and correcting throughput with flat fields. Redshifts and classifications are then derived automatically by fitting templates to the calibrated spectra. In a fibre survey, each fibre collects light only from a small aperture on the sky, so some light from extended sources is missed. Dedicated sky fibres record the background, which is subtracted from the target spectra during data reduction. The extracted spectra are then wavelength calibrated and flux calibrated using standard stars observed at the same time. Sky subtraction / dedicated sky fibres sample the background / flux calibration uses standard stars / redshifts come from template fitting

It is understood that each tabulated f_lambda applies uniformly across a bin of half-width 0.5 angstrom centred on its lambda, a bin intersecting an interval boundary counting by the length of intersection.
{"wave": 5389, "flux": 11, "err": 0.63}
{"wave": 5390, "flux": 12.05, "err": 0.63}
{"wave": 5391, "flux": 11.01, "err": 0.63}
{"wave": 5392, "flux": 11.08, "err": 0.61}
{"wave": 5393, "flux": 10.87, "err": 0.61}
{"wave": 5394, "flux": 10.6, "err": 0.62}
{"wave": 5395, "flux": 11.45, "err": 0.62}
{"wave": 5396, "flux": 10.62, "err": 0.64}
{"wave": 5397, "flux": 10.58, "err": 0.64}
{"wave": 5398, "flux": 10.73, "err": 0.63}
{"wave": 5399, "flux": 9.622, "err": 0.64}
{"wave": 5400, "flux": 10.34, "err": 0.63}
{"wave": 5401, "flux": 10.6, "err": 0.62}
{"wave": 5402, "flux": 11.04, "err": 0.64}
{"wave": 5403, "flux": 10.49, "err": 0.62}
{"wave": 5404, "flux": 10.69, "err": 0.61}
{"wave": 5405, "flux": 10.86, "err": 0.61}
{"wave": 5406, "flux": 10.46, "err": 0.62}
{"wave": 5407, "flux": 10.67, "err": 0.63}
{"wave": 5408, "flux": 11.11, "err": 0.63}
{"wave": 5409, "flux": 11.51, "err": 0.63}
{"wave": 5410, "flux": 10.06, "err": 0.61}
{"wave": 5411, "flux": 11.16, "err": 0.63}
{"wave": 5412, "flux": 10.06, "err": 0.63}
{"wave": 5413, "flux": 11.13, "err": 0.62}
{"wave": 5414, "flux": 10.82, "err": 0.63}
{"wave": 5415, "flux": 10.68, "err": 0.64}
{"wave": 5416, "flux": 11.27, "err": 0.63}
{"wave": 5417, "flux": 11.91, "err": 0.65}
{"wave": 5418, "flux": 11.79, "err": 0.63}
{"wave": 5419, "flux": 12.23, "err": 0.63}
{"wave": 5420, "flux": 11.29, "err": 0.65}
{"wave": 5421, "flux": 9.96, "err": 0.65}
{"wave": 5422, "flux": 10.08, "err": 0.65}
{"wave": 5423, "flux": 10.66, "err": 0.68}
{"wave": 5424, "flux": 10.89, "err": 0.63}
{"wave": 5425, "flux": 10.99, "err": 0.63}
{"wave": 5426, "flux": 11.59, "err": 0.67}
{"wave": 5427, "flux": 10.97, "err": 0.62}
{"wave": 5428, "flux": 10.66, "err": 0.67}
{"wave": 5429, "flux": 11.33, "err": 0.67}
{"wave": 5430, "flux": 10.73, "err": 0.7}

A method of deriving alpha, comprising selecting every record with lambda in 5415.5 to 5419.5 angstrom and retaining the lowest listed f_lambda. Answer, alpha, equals 11.27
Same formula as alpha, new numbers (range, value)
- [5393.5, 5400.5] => 9.622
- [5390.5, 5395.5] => 10.6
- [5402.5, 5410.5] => 10.06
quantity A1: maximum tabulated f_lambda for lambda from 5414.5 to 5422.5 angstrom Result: 12.23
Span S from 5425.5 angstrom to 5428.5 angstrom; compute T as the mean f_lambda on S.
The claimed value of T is 11.1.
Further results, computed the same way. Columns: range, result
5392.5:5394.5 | 10.7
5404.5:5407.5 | 10.7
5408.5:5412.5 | 10.7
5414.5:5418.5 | 11.4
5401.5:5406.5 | 10.7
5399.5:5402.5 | 10.7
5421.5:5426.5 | 10.8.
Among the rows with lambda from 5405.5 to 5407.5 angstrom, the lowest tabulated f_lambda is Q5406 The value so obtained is 10.46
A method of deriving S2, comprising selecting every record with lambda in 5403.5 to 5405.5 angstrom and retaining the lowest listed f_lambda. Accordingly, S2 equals 10.69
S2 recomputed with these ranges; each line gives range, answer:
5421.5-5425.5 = 10.08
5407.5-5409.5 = 11.11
